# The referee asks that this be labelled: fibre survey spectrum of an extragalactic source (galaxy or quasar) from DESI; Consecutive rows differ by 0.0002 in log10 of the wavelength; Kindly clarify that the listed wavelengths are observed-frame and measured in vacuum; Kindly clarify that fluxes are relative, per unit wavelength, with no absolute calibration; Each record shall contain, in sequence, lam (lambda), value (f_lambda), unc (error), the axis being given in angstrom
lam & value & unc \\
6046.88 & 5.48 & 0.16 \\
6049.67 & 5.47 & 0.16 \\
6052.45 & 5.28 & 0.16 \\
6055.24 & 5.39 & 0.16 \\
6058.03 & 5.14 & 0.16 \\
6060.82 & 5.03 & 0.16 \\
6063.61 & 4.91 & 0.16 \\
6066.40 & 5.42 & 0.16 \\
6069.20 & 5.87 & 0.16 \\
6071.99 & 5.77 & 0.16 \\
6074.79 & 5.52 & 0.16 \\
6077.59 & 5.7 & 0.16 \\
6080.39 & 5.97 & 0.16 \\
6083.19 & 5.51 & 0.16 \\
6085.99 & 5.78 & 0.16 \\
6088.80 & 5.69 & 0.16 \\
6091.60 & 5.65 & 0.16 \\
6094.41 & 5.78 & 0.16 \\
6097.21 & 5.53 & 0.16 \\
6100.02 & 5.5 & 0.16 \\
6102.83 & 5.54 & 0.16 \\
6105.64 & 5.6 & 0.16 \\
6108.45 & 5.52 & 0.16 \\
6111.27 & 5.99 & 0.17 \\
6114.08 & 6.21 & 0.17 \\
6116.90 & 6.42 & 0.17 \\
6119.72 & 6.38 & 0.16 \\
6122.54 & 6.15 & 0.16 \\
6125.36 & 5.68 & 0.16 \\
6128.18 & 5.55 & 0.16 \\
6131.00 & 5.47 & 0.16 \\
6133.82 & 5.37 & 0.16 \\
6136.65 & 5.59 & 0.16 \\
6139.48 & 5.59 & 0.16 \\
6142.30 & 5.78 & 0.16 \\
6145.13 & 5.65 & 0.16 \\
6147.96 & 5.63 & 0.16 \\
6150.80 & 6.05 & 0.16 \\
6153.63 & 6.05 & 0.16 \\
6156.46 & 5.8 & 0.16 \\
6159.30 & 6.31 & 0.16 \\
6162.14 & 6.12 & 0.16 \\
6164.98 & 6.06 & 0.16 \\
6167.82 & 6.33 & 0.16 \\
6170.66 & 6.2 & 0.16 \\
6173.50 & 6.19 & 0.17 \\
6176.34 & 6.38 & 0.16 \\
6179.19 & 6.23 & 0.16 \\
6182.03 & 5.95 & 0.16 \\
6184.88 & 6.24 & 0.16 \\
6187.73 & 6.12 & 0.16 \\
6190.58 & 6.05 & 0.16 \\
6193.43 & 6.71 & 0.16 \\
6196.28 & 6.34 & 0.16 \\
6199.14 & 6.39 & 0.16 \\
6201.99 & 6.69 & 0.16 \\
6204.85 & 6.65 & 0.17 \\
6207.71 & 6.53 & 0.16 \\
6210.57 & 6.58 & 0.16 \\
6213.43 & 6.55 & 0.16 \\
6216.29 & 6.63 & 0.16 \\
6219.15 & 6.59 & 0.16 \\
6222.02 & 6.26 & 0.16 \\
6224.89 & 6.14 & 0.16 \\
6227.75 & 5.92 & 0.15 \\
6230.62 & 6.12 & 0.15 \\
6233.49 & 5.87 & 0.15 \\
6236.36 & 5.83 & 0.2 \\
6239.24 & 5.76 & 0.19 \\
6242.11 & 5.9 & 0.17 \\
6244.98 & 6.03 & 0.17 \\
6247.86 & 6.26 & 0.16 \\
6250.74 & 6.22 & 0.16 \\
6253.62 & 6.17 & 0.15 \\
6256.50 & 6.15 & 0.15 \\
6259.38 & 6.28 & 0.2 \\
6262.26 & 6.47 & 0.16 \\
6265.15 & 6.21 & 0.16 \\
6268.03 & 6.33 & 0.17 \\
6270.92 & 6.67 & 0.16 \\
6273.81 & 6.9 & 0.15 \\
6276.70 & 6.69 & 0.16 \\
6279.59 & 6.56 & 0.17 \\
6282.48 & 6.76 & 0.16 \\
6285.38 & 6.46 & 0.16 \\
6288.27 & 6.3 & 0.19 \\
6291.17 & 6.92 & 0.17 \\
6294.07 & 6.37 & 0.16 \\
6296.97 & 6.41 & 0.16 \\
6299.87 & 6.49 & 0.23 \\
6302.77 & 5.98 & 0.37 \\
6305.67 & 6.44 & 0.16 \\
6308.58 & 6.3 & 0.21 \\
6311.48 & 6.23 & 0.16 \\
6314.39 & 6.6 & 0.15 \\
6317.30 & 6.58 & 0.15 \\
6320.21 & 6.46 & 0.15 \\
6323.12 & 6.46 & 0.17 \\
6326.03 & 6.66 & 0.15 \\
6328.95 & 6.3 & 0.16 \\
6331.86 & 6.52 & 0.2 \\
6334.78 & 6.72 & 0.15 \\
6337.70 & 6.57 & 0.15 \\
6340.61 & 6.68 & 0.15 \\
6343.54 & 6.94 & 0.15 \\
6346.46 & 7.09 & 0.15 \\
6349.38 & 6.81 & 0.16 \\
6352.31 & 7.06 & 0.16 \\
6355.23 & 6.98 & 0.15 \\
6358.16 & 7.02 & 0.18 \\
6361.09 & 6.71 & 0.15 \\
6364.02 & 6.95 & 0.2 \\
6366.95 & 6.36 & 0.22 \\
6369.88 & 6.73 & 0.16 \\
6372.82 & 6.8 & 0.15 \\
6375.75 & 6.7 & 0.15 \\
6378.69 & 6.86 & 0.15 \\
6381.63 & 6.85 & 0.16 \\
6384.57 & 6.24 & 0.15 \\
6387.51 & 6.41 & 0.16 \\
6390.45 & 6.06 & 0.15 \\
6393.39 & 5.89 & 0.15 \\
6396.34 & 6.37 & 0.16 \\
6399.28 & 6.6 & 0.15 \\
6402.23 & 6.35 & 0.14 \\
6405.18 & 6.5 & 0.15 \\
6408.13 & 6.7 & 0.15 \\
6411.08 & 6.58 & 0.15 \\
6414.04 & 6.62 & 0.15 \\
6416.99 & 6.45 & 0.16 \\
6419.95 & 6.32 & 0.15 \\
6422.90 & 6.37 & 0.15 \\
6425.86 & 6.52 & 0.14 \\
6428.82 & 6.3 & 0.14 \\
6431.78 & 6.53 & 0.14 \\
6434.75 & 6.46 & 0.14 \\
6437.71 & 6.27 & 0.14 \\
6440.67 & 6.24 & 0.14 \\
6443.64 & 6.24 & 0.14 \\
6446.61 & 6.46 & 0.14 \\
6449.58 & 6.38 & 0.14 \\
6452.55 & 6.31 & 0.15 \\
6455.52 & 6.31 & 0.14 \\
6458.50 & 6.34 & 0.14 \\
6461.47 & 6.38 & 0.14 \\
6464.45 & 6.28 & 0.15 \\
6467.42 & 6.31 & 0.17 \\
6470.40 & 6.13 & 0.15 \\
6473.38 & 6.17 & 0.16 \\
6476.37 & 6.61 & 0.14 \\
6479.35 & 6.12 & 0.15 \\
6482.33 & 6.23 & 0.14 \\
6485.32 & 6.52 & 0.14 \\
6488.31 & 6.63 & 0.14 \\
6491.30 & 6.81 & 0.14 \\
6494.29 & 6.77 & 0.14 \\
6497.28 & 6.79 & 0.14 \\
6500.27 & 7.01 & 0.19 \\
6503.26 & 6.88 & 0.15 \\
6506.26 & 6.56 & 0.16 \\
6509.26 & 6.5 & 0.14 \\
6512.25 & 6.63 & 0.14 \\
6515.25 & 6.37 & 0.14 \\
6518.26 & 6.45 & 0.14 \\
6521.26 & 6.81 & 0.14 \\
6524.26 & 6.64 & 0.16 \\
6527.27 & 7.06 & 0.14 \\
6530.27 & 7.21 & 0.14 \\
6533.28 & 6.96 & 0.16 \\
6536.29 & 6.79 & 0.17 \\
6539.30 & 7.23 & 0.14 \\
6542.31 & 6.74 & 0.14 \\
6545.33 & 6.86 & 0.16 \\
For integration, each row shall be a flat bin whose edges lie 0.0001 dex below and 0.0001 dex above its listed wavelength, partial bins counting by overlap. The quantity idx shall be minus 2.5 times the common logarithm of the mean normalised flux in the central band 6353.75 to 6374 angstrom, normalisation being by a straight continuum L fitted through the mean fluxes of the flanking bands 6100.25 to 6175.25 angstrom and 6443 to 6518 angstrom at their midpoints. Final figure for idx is -0.086 mag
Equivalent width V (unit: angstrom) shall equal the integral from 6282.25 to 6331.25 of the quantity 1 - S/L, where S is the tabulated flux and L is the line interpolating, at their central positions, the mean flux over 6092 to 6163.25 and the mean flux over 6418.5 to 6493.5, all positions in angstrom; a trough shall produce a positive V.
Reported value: -2.7 angstrom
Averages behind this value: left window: 5.81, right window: 6.37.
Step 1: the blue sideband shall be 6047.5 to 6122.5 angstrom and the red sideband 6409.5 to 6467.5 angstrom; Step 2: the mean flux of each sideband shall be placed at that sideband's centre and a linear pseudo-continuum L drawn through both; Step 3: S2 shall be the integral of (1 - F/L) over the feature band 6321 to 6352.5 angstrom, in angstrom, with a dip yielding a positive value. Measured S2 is -2.6 angstrom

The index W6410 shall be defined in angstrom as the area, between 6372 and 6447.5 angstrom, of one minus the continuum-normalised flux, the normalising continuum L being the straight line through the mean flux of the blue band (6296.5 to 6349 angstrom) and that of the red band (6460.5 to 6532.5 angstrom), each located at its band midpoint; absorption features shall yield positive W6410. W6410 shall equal 1.29 angstrom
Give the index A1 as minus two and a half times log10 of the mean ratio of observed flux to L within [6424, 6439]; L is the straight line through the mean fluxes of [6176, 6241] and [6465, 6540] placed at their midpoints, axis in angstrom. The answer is 0.023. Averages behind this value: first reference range 6.28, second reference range 6.64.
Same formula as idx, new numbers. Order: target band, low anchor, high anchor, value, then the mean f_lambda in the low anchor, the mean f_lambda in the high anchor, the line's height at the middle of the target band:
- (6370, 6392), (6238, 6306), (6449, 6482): -0.04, 6.37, 6.3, 6.33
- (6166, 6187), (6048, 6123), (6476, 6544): -0.06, 5.65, 6.71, 5.88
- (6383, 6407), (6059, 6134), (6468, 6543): 0.01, 5.69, 6.66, 6.4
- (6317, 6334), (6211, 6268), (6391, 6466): -0.04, 6.19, 6.39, 6.28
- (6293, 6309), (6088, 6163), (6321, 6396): 0.02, 5.8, 6.65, 6.44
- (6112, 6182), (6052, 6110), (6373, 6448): -0.05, 5.53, 6.44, 5.72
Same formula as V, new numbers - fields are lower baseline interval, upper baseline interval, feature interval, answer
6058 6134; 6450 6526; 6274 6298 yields -2.0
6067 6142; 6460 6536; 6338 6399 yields -3.5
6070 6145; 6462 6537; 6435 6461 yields 0.7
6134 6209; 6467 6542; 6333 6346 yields -0.7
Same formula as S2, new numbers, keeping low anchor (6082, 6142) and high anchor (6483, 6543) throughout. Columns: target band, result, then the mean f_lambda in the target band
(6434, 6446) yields 0.5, 6.31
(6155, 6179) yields -1.2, 6.18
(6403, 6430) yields 0.1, 6.48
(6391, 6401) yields 0.3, 6.27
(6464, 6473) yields 0.6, 6.23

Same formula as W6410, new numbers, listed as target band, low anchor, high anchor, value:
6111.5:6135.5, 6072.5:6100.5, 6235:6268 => -0.5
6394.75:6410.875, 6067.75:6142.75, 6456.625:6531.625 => -0.3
